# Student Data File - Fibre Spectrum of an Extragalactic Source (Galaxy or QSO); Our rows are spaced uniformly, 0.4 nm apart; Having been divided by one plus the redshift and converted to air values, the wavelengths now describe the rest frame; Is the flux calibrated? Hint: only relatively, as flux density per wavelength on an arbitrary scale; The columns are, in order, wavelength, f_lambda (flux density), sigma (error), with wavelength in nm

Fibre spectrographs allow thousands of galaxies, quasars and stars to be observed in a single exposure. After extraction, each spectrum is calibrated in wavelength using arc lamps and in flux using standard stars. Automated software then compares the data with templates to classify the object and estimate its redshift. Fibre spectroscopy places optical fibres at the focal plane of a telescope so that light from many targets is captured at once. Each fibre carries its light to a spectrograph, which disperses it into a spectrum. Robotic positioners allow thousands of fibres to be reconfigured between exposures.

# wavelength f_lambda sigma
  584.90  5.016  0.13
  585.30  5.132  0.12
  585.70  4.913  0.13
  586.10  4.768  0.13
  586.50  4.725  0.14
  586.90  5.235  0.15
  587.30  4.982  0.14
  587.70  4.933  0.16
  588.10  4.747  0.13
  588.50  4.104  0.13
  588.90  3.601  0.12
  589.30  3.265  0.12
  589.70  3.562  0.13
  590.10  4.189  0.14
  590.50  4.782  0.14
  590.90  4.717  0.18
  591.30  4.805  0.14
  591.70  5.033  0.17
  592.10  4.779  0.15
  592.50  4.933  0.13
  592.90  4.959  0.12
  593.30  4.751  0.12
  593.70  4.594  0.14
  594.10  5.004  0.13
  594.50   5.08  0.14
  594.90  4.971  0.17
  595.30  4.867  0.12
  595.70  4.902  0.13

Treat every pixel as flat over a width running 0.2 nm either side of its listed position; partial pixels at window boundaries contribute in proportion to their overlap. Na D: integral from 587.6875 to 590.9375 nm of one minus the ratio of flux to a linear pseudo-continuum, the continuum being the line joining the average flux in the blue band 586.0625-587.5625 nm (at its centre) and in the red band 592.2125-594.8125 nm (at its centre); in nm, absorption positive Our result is 0.51 nm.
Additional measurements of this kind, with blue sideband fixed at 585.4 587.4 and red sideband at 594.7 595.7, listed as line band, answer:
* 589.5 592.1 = 0.21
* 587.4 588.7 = 0.08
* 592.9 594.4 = 0.03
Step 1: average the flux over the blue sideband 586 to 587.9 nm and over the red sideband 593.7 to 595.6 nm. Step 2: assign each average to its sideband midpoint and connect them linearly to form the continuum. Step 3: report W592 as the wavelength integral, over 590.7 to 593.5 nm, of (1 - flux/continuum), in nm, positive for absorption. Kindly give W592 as 0.05 nm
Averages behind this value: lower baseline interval 4.94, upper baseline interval 4.94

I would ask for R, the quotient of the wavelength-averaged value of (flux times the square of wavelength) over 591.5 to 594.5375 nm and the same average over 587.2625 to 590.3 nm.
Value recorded 1.20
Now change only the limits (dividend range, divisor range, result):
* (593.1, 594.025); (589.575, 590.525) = 1.16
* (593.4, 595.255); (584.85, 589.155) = 1.07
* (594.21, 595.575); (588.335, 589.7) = 1.40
